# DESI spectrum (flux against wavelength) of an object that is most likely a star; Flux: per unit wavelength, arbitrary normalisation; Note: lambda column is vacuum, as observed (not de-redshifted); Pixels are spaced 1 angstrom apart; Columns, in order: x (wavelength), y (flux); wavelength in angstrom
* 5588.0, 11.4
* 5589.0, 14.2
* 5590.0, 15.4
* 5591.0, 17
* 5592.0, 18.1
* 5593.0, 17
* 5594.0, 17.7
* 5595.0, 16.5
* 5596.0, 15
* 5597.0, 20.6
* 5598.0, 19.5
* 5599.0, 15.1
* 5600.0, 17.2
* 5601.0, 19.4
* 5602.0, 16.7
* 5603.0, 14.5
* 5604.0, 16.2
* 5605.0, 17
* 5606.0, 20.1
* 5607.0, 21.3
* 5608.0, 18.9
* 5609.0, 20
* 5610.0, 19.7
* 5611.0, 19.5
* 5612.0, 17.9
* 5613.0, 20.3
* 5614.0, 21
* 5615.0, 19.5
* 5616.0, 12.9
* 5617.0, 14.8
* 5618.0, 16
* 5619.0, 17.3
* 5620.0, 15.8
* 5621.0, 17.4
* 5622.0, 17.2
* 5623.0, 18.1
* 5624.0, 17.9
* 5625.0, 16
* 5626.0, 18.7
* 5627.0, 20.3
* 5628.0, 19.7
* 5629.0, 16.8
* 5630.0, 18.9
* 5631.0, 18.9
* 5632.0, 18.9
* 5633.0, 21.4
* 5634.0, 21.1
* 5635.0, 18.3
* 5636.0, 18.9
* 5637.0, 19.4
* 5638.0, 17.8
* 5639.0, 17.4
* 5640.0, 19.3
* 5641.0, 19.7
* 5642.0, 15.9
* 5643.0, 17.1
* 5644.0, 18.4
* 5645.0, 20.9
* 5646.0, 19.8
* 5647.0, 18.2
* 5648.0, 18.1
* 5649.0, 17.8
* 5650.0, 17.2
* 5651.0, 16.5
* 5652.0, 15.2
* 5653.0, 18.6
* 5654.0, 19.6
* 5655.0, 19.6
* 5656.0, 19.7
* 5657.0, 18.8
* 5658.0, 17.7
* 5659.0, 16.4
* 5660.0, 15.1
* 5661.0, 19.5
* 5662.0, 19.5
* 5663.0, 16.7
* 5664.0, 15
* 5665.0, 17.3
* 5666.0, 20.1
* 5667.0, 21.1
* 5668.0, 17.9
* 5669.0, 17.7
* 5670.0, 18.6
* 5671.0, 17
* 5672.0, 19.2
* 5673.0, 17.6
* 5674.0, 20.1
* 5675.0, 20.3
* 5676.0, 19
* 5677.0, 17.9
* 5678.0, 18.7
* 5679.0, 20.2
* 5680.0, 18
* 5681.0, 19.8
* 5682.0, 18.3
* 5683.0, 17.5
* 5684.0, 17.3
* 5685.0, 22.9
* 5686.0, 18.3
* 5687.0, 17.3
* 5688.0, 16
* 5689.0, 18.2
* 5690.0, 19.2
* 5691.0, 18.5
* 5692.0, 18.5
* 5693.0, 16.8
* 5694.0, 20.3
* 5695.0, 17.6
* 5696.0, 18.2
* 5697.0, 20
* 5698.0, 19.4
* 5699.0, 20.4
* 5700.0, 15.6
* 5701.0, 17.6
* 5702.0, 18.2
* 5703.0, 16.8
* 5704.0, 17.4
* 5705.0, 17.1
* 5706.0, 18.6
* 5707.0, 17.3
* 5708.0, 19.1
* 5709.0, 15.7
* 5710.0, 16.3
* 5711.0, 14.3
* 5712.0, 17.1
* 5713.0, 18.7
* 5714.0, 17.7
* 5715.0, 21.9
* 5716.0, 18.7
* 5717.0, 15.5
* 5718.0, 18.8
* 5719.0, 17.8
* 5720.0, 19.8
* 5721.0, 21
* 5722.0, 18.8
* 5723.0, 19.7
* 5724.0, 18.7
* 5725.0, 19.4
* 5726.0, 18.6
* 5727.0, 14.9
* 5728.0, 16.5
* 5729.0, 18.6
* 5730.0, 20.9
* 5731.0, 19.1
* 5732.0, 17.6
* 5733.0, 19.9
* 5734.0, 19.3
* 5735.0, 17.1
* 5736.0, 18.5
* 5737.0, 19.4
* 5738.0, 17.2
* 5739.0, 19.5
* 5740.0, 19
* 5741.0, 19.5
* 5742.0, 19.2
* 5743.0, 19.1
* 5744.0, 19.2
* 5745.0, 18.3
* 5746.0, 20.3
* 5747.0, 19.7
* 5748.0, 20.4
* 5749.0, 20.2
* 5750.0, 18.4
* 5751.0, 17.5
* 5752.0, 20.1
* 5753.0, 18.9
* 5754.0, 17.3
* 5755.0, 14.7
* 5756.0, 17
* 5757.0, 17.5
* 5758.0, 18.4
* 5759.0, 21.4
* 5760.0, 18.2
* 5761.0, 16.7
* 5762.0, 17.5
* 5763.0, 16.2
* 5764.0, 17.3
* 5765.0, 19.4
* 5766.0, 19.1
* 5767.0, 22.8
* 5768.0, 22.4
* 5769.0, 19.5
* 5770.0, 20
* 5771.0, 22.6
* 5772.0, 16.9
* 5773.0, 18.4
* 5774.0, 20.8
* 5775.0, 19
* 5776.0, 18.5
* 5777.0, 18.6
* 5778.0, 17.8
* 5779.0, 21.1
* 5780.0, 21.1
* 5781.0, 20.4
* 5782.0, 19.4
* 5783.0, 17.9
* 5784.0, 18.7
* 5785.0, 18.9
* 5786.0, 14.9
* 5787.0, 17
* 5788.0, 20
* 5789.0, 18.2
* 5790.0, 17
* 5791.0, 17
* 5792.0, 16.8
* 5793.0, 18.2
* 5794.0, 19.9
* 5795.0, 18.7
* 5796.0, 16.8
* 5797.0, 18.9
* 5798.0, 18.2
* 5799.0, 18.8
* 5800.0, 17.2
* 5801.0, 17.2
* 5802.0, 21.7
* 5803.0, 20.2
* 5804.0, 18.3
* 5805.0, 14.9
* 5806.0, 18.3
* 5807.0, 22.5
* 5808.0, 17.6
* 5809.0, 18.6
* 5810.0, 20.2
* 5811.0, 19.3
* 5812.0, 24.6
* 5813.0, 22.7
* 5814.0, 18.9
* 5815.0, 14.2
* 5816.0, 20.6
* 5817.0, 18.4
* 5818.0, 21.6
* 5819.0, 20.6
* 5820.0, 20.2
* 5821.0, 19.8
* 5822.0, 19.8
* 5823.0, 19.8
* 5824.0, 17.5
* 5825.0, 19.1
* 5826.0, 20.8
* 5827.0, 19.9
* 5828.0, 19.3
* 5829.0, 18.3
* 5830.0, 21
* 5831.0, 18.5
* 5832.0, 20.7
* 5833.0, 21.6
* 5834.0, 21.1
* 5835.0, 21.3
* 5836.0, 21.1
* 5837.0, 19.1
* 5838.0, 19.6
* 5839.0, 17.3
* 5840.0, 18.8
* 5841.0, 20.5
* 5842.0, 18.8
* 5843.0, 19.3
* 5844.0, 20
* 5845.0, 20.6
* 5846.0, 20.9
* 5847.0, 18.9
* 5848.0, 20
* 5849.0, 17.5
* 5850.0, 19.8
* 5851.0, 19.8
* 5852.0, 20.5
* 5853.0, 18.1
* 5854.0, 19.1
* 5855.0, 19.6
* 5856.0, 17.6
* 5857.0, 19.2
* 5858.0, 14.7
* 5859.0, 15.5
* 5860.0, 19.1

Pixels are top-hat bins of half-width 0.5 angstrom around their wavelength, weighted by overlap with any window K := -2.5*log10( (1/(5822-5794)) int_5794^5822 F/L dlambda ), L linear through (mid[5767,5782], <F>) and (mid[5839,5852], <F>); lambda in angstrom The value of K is 0.026 mag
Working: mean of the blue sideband 19.9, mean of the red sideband 19.5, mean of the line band 19.2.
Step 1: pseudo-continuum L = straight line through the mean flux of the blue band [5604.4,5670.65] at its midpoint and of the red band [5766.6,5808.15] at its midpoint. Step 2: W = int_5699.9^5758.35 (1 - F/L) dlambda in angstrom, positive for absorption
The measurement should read 1.1 angstrom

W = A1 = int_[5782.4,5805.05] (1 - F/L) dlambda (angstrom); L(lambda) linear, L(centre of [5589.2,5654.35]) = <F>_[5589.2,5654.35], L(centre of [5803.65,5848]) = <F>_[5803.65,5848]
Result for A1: 1.5 angstrom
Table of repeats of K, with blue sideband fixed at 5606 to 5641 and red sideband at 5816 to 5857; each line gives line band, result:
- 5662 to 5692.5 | 0.017 mag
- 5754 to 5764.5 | 0.104 mag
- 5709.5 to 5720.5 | 0.066 mag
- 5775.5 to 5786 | 0.018 mag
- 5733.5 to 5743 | 0.021 mag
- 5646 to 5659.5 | 0.037 mag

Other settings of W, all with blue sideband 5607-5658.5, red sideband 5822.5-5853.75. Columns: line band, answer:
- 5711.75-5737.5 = 0.4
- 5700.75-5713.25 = 1.1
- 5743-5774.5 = 0.4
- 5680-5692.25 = 0.2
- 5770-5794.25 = 0.7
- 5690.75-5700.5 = 0.1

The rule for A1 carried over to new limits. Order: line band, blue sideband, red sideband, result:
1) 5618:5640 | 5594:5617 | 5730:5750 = -0.1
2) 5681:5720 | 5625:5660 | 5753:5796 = 1.0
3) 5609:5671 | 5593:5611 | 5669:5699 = 0.3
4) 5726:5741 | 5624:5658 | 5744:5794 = 0.2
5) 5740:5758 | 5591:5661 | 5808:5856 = 0.4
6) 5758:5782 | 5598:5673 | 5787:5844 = -0.5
